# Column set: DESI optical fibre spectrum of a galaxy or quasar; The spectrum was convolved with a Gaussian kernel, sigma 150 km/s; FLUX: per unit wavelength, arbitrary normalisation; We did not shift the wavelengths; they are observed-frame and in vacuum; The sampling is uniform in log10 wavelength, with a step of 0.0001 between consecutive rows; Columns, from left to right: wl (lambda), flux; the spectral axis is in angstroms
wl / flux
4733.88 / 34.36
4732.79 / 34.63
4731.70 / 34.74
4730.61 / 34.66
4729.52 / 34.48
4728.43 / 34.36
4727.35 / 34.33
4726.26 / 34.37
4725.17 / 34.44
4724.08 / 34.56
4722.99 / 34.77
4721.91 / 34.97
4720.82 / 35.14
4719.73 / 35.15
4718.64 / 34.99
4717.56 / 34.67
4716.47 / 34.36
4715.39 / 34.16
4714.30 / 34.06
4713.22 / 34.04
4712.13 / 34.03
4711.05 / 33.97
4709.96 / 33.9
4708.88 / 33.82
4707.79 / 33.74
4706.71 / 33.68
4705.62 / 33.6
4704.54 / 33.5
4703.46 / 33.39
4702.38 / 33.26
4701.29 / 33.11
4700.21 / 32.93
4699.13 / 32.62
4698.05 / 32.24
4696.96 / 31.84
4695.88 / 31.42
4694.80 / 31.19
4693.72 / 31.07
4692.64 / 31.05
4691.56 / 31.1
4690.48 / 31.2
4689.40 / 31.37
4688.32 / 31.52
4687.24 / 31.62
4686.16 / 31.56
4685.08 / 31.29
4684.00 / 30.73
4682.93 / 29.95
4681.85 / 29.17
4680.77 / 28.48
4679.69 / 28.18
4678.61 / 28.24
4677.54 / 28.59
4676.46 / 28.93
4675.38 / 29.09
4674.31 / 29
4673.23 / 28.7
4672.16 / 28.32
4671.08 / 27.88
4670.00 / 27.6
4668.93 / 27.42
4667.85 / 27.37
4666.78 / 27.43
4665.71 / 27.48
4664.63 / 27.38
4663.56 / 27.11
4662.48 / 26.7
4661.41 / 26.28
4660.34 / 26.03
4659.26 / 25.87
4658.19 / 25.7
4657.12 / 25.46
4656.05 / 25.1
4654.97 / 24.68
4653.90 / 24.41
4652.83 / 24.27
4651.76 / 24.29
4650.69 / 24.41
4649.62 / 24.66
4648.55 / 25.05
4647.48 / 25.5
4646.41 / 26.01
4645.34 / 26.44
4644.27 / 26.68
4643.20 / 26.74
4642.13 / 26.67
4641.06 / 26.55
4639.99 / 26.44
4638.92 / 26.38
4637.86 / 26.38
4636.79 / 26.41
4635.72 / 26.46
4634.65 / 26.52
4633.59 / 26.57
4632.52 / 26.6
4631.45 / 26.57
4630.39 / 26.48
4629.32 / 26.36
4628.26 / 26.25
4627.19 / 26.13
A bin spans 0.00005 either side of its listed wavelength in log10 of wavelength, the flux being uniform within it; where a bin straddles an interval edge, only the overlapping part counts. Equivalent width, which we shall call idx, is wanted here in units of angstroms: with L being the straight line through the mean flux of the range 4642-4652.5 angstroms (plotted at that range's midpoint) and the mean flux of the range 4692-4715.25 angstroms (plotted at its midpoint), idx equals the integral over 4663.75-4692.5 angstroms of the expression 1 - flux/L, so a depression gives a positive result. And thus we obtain 0.42 angstroms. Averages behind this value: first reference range 25.6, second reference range 33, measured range 29.2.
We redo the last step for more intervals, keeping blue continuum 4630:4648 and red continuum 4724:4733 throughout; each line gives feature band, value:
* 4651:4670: 1.5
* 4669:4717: -0.1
